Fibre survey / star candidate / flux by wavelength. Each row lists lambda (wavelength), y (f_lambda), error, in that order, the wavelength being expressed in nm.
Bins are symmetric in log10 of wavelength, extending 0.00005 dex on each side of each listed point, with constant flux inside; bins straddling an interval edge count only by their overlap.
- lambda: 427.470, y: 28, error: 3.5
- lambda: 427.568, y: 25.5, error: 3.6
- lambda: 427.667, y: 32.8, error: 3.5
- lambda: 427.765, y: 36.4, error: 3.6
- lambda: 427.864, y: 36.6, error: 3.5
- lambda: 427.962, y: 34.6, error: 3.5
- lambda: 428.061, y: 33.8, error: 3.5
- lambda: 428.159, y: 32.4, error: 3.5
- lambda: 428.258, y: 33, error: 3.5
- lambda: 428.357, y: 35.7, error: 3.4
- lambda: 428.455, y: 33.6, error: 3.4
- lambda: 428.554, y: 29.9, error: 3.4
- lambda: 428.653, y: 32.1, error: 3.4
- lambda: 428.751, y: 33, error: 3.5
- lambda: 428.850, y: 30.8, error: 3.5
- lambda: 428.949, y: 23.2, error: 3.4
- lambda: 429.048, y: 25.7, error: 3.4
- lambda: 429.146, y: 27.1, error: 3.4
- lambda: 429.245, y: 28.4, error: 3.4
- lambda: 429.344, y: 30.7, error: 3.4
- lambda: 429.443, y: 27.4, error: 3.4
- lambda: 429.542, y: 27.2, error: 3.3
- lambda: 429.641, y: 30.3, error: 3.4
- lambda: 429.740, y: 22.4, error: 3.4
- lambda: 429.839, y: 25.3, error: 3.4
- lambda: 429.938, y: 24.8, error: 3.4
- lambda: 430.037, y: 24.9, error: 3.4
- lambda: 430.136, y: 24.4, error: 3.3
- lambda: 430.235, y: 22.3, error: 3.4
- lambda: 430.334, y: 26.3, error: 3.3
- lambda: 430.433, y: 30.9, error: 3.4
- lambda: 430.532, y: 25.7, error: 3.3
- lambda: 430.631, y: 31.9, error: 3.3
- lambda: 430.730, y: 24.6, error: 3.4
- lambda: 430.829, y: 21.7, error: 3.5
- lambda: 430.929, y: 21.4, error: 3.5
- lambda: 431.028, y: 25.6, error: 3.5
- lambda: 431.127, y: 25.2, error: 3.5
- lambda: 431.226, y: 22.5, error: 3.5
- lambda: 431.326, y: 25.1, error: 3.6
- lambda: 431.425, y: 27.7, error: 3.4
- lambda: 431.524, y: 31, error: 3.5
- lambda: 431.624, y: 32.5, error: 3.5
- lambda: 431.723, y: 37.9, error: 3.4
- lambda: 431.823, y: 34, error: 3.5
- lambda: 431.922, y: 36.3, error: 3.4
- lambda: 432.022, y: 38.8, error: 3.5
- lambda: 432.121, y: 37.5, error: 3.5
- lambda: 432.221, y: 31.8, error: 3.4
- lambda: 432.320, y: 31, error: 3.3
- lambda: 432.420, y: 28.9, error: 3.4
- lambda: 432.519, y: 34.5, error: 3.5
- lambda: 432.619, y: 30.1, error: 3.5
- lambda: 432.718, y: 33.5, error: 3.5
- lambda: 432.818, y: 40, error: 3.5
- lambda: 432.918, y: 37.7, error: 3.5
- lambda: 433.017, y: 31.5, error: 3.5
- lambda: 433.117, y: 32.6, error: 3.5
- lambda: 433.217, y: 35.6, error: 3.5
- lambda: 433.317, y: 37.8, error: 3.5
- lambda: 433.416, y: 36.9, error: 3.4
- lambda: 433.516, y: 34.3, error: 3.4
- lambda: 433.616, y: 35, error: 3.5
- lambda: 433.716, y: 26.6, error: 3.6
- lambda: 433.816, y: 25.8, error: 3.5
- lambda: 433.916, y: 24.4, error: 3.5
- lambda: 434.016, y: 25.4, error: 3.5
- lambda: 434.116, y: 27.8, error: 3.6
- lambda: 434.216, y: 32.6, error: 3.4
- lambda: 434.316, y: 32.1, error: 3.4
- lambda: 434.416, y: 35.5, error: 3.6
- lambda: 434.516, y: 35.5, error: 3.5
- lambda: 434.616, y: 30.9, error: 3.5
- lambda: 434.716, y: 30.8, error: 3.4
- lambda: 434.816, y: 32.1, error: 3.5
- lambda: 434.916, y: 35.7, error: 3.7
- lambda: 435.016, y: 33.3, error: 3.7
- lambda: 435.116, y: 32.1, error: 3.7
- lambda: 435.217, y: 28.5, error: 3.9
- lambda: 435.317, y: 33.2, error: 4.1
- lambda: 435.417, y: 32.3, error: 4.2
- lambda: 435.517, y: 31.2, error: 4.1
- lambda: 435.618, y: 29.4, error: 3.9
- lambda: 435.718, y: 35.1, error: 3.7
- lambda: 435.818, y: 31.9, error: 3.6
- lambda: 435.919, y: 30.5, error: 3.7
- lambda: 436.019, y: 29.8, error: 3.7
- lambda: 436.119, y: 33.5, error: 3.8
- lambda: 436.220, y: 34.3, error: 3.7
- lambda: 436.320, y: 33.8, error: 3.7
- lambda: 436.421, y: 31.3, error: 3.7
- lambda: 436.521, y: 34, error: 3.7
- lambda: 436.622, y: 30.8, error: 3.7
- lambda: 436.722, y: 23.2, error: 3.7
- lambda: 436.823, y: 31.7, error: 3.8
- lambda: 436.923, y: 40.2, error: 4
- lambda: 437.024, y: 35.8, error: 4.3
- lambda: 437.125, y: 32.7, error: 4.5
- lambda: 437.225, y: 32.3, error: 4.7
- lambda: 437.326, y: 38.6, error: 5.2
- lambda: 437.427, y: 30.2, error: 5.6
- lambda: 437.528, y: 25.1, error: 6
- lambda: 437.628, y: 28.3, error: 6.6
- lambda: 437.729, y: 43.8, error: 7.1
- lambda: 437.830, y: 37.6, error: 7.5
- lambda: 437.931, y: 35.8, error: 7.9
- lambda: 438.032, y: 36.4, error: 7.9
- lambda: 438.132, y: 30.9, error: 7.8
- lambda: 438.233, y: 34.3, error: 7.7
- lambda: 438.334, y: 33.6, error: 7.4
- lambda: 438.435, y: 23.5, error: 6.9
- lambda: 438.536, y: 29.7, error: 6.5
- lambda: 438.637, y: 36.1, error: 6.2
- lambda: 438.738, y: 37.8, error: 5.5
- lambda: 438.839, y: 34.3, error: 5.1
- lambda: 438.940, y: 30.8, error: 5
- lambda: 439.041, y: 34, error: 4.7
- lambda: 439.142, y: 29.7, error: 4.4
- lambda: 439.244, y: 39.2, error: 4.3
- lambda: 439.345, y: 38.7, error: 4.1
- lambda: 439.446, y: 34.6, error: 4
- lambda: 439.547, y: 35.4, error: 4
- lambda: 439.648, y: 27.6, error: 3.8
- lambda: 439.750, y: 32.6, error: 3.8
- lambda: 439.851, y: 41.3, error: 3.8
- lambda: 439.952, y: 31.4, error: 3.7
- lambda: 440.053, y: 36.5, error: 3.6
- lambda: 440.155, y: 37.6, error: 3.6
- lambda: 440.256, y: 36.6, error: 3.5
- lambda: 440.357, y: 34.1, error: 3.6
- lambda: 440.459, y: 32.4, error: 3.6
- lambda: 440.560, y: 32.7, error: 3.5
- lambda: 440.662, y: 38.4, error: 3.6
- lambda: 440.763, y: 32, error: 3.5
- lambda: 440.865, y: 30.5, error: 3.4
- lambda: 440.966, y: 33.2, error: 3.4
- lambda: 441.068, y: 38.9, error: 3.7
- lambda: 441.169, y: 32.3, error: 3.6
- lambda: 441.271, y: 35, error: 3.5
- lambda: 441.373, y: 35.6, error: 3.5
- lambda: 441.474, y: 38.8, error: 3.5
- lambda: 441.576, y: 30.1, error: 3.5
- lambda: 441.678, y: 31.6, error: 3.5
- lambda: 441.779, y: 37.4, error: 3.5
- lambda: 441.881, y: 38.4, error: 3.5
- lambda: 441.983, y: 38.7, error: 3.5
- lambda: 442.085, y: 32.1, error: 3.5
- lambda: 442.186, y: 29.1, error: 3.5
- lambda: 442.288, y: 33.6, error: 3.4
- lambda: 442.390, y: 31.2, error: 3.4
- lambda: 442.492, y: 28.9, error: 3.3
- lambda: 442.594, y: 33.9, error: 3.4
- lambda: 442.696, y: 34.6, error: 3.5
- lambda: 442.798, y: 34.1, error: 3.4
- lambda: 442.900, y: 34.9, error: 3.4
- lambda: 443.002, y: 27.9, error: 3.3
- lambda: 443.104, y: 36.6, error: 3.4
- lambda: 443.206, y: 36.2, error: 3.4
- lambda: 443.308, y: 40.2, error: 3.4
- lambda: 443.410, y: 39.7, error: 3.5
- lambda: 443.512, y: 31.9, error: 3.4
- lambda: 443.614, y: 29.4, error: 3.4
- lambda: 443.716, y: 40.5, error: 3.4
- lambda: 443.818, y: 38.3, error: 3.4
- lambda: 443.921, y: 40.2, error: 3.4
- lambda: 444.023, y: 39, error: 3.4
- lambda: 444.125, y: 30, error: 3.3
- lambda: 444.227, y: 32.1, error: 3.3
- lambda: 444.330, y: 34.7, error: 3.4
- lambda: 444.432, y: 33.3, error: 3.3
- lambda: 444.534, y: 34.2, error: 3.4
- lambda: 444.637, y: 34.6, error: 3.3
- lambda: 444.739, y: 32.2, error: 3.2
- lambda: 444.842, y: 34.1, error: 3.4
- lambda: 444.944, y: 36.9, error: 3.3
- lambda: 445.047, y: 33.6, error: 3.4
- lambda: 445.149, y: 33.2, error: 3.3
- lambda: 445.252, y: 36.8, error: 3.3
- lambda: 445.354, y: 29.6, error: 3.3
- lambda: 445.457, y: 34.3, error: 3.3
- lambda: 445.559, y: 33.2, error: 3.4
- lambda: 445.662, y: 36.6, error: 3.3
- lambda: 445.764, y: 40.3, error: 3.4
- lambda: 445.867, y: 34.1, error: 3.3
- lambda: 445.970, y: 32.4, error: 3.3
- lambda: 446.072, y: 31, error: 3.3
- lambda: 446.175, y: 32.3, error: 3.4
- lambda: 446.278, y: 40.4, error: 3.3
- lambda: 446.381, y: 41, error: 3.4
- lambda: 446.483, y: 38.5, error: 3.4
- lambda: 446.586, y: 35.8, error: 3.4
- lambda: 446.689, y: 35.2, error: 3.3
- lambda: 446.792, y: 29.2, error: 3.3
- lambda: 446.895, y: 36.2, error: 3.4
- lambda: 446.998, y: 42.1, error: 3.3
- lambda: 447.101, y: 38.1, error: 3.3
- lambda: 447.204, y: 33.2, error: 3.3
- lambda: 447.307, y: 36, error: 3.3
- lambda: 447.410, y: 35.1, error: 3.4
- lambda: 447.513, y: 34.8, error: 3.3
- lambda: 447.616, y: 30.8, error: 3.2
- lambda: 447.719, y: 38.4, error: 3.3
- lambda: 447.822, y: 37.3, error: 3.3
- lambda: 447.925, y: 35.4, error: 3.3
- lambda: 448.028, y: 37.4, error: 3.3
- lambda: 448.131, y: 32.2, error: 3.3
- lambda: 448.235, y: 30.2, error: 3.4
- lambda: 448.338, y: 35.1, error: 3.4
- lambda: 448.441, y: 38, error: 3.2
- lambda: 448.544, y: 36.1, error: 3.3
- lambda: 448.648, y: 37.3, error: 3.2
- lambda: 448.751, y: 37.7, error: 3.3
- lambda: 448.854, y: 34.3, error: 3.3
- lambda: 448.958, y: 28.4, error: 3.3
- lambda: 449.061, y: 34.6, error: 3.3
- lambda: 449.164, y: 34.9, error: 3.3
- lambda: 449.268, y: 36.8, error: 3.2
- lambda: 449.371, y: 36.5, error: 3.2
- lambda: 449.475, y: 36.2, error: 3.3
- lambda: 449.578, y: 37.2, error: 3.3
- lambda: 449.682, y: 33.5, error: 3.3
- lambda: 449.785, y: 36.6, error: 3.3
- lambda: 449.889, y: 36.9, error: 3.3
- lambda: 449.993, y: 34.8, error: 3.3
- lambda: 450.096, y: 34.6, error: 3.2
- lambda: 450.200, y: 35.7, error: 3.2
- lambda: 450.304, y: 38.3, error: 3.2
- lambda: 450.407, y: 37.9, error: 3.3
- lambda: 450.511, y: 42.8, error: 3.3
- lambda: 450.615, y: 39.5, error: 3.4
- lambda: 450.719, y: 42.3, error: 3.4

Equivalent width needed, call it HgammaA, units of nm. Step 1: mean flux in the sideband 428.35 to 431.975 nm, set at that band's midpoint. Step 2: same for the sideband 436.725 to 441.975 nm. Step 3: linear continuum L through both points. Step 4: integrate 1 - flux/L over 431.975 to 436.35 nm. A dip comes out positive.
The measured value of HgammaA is -0.27 nm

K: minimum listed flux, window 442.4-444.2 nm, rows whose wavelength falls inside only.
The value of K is 27.9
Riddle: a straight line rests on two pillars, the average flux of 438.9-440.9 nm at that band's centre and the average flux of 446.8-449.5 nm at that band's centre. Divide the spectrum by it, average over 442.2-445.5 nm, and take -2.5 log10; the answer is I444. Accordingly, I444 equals 0.02 mag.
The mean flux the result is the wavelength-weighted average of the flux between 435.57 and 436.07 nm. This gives 31.4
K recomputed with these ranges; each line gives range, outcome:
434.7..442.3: 23.2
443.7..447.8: 29.2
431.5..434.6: 24.4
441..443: 28.9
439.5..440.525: 27.6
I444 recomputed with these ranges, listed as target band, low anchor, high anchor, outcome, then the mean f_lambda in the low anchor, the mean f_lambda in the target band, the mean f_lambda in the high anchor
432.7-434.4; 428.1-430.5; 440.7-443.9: -0.069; 28.4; 32.4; 34.4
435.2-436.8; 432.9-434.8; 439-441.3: 0.045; 31.9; 31.5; 34.5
